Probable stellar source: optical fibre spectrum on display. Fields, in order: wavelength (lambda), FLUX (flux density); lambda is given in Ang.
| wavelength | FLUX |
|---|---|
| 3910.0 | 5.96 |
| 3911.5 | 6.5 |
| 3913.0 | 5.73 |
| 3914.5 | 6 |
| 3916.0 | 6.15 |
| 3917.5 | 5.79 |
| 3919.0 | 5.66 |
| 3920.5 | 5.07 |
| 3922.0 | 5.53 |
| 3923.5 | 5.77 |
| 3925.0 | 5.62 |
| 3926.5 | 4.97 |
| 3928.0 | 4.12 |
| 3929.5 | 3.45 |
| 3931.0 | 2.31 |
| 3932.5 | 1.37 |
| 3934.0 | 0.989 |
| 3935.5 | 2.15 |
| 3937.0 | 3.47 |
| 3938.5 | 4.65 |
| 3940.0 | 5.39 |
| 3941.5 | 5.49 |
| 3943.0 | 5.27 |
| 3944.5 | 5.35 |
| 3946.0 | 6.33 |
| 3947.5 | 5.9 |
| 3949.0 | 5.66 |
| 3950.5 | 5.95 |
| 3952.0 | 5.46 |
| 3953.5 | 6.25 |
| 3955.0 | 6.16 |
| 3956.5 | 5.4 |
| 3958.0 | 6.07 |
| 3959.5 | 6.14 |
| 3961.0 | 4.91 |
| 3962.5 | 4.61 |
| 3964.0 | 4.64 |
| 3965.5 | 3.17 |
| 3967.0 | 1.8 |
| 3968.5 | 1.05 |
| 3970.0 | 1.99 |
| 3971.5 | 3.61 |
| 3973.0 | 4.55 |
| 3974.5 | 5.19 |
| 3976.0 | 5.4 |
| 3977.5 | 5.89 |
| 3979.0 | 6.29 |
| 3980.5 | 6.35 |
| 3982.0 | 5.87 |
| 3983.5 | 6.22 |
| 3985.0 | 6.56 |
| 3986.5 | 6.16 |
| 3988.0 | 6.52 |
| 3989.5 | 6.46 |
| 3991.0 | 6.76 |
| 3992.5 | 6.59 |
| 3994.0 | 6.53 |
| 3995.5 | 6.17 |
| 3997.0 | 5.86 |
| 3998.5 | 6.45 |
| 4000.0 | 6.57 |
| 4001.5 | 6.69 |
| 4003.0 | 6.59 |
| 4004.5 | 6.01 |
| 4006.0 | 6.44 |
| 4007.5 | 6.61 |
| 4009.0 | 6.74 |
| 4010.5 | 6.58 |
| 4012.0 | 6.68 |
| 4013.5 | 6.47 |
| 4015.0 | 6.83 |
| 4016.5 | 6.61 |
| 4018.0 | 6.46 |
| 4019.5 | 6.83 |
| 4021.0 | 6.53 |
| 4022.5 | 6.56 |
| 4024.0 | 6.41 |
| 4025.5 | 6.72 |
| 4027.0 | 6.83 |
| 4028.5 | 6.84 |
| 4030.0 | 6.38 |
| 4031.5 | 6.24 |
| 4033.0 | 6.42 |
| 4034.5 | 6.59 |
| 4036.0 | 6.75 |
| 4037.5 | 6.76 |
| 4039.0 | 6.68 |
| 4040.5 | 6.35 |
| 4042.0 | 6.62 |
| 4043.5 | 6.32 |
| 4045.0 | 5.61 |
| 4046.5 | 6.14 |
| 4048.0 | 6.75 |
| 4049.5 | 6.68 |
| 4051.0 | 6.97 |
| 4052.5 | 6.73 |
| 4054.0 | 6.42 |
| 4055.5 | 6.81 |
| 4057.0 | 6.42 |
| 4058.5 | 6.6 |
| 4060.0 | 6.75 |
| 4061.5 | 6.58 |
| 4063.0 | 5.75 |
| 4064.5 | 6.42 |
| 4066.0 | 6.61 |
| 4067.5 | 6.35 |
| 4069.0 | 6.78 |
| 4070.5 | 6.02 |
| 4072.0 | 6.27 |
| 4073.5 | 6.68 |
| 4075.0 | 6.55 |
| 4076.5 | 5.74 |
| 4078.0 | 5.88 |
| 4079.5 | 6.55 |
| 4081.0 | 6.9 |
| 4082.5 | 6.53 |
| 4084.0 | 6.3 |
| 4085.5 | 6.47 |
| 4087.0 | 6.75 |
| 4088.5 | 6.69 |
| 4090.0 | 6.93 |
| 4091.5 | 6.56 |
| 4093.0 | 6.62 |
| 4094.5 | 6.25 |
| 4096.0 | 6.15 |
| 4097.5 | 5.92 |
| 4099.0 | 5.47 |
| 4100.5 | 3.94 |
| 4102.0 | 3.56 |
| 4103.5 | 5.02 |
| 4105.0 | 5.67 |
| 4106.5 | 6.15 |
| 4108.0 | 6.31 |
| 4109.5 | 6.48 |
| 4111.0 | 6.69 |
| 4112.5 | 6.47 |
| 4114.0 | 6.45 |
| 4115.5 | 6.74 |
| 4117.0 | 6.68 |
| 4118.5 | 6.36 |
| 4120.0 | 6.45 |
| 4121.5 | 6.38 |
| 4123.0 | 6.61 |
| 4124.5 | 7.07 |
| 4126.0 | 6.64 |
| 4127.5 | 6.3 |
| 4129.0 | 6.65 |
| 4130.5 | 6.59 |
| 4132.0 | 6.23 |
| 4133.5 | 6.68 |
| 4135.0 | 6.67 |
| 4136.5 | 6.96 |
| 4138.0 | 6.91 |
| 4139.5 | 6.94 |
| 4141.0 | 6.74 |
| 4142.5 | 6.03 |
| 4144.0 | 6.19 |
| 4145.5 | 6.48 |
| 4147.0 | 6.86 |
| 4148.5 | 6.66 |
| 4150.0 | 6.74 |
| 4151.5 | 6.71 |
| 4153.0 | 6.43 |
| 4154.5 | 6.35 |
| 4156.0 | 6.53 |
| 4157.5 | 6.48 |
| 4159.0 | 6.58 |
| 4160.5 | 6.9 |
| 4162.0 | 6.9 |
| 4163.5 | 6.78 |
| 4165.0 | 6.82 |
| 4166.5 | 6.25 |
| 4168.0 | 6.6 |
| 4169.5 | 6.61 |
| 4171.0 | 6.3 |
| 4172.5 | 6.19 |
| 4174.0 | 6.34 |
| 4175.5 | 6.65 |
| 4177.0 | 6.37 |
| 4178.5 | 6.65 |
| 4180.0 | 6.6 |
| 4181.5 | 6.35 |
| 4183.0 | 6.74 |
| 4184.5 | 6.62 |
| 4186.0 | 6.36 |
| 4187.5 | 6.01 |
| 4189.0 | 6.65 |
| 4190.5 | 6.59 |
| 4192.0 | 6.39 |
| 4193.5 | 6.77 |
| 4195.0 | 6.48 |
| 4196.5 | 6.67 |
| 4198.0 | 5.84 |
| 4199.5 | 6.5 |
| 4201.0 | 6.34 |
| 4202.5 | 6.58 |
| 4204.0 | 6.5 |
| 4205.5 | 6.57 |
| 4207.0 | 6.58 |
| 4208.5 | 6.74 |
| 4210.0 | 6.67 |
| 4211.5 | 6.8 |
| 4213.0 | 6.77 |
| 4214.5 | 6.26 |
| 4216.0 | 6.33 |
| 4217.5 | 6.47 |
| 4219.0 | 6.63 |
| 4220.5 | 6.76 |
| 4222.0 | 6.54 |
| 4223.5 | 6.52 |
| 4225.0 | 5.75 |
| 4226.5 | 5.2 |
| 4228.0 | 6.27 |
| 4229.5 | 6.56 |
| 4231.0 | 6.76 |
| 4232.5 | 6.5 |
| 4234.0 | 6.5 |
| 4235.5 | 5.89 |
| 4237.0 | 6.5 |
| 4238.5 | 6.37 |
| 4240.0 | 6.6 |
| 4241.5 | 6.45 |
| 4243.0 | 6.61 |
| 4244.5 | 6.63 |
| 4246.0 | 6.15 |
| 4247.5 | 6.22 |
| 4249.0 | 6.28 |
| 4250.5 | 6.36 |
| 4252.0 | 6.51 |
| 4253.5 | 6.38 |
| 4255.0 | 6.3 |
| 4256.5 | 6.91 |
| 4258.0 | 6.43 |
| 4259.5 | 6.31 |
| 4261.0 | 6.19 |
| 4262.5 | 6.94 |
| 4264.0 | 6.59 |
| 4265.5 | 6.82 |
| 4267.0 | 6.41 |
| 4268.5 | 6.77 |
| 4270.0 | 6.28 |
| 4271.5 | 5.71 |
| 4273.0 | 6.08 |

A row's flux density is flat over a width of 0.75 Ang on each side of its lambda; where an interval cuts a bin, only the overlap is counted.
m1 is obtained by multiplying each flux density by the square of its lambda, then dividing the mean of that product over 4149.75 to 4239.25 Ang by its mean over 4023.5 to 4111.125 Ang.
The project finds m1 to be 1.09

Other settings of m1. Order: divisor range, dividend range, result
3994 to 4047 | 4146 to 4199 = 1.08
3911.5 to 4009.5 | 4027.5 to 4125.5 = 1.28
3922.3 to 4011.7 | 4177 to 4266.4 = 1.40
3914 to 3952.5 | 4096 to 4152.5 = 1.46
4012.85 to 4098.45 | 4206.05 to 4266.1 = 1.08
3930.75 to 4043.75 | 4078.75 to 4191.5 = 1.22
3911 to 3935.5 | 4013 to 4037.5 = 1.51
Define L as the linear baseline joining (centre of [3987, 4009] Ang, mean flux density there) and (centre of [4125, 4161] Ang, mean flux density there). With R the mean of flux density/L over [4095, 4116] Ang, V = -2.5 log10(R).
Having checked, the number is 0.14 mag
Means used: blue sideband 6.45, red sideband 6.59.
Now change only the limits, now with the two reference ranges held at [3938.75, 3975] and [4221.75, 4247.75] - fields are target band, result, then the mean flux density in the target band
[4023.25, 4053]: -0.23 mag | 6.54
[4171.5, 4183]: -0.08 mag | 6.47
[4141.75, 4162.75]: -0.12 mag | 6.56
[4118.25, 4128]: -0.15 mag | 6.56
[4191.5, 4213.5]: -0.07 mag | 6.55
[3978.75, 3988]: -0.25 mag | 6.26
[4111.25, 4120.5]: -0.15 mag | 6.54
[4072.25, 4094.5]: -0.18 mag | 6.5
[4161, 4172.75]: -0.11 mag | 6.58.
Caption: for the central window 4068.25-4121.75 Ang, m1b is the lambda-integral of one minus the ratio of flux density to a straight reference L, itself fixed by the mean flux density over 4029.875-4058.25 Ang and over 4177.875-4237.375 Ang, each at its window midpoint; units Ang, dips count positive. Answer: 2.4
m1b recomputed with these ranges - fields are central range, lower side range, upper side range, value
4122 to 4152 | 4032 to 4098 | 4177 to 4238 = -0.8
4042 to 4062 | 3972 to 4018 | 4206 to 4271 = -0.7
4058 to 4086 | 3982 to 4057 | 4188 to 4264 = 0.4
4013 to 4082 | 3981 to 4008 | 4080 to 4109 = -3.5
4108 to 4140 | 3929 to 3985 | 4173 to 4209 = -3.5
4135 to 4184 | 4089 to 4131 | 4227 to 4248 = -2.4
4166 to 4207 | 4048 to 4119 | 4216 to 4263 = -0.7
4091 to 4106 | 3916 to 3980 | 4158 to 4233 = 0.7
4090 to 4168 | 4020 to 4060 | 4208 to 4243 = 1.3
